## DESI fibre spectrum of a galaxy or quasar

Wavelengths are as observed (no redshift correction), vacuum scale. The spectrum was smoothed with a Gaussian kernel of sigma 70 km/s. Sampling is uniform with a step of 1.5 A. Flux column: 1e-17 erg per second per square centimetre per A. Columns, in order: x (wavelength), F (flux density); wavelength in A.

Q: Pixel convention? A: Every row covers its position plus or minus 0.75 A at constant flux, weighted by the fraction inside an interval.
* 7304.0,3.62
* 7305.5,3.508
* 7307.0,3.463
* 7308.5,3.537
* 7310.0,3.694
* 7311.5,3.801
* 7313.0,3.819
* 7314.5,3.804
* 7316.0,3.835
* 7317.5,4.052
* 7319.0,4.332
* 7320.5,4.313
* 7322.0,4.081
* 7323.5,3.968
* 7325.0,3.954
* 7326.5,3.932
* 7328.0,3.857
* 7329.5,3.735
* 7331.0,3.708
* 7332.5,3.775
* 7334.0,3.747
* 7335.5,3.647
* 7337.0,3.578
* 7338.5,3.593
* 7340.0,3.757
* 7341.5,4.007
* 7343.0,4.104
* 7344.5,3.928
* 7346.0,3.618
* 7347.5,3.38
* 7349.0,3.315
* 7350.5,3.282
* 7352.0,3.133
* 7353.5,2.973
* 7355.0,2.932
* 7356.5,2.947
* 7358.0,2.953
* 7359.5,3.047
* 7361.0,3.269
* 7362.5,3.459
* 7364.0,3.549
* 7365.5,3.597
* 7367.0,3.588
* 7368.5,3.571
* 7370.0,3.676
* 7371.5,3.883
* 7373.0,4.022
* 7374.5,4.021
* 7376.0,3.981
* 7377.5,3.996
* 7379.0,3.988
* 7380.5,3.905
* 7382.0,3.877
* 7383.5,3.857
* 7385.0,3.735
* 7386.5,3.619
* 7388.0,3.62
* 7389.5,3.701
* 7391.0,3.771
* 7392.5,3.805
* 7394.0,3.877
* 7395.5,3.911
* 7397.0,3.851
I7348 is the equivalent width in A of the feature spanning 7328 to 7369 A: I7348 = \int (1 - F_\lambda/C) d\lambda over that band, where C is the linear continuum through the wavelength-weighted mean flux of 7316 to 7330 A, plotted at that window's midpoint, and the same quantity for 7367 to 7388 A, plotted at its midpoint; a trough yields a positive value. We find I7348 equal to 4.6 A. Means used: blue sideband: 4.02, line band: 3.49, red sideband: 3.84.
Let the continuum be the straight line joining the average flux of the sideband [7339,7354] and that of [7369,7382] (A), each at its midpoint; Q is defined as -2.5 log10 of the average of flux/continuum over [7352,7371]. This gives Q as 0.140 mag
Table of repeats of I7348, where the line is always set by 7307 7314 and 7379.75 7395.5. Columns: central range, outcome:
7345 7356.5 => 1.56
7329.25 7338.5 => 0.07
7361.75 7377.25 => 0.08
